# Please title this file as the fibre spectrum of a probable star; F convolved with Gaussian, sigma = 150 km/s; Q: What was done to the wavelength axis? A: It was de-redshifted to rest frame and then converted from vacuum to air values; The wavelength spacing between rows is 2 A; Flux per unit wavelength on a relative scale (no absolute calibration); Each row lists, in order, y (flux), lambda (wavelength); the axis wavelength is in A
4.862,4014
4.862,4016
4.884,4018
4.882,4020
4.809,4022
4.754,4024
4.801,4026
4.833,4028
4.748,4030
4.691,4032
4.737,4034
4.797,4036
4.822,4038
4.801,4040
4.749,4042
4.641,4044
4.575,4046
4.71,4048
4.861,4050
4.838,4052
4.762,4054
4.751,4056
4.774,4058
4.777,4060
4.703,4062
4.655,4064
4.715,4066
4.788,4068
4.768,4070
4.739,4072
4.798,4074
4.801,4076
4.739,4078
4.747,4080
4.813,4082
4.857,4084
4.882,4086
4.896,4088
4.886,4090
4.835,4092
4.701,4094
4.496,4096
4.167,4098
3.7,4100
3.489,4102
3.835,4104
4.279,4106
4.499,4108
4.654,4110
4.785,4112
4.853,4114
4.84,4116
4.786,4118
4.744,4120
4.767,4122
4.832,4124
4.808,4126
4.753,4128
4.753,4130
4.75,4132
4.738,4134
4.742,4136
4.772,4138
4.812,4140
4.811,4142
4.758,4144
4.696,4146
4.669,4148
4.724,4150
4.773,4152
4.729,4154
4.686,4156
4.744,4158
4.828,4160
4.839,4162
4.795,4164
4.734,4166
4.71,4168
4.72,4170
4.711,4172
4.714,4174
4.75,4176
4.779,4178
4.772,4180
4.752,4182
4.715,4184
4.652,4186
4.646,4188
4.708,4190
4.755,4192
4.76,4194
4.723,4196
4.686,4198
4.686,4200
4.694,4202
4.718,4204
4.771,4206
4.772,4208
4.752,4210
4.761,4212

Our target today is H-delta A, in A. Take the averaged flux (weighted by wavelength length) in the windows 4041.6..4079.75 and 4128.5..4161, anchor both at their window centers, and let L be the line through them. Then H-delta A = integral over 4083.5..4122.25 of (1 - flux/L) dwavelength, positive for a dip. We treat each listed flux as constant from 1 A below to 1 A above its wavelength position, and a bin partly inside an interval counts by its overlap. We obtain 1.69 A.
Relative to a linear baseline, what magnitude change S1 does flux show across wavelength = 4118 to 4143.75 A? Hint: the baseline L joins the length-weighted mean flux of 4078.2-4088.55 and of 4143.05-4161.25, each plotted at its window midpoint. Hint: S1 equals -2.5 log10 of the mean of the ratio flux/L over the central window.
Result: 0.00 mag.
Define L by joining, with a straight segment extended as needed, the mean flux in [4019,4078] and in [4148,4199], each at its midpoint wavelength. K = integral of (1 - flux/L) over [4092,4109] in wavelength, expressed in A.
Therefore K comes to 2.0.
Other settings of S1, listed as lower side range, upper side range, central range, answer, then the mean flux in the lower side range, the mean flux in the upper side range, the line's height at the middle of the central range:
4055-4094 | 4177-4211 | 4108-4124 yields 0.00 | 4.78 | 4.73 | 4.76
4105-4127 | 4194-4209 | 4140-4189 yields 0.00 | 4.71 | 4.72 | 4.72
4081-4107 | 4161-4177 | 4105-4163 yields -0.03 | 4.45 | 4.75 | 4.61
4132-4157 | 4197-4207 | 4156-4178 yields -0.01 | 4.74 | 4.71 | 4.73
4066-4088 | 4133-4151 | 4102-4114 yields 0.10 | 4.79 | 4.75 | 4.77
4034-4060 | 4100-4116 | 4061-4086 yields -0.05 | 4.76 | 4.33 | 4.57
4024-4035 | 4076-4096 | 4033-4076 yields 0.01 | 4.76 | 4.8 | 4.78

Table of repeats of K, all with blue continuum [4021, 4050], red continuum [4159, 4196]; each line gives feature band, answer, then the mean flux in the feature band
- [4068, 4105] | 1.39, 4.57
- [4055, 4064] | 0.02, 4.74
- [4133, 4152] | -0.02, 4.75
